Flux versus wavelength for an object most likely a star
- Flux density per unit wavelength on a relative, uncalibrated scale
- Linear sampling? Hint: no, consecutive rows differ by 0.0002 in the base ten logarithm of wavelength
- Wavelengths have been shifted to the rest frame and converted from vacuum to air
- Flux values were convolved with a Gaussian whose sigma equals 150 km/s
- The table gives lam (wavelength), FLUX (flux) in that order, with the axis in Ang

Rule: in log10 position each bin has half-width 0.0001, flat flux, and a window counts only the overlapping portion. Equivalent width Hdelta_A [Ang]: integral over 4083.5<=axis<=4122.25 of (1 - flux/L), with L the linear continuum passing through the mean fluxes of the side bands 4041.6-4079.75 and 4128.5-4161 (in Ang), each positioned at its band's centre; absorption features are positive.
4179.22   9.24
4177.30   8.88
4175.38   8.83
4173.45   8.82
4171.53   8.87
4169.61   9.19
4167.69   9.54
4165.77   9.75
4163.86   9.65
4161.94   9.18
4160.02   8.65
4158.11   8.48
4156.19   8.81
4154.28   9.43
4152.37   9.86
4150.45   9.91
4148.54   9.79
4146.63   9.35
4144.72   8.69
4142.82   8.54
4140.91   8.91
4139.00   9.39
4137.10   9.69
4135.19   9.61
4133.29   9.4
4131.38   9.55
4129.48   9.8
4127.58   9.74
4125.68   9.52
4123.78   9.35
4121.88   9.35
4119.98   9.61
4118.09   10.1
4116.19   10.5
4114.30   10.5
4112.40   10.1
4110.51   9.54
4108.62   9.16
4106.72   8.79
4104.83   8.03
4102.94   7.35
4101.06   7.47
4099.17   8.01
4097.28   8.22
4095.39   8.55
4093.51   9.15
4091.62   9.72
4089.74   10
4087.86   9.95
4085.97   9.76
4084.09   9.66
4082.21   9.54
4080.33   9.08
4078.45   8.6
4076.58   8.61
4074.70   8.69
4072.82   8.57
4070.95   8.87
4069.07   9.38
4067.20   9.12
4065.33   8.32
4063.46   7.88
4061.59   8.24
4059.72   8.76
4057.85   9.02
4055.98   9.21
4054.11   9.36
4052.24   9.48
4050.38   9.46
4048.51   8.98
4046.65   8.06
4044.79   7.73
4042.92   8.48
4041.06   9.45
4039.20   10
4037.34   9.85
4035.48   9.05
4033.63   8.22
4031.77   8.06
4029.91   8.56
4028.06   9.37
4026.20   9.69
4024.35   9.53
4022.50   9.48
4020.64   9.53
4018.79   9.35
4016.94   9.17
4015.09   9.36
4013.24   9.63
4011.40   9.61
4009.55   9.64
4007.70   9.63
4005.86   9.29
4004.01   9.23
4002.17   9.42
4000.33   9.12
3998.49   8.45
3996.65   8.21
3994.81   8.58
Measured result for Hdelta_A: -0.81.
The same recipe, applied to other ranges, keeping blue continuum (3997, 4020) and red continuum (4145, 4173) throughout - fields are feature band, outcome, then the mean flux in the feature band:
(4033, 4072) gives 1.66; 8.91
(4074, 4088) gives 0.14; 9.2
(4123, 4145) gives -0.17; 9.37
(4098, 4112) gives 1.35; 8.41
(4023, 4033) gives 0.29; 9.04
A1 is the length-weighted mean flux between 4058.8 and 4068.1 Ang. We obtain 8.47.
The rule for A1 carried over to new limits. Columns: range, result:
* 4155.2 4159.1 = 8.66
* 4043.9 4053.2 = 8.75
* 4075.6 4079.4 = 8.61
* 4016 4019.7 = 9.26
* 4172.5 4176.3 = 8.81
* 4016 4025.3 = 9.41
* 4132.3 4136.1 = 9.5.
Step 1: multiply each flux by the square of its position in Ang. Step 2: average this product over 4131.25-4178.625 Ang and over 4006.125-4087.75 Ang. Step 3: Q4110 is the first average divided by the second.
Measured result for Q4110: 1.1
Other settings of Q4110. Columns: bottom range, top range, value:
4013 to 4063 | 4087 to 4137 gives 1.06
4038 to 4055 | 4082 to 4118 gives 1.04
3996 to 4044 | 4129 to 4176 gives 1.07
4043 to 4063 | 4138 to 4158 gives 1.10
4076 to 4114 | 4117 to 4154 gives 1.08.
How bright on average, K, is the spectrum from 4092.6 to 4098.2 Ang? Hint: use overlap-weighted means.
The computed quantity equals 8.64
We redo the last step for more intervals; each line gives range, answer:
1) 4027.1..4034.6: 8.56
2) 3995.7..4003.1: 8.81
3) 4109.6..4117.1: 10.2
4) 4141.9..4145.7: 8.64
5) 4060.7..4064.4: 8.06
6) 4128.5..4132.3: 9.69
